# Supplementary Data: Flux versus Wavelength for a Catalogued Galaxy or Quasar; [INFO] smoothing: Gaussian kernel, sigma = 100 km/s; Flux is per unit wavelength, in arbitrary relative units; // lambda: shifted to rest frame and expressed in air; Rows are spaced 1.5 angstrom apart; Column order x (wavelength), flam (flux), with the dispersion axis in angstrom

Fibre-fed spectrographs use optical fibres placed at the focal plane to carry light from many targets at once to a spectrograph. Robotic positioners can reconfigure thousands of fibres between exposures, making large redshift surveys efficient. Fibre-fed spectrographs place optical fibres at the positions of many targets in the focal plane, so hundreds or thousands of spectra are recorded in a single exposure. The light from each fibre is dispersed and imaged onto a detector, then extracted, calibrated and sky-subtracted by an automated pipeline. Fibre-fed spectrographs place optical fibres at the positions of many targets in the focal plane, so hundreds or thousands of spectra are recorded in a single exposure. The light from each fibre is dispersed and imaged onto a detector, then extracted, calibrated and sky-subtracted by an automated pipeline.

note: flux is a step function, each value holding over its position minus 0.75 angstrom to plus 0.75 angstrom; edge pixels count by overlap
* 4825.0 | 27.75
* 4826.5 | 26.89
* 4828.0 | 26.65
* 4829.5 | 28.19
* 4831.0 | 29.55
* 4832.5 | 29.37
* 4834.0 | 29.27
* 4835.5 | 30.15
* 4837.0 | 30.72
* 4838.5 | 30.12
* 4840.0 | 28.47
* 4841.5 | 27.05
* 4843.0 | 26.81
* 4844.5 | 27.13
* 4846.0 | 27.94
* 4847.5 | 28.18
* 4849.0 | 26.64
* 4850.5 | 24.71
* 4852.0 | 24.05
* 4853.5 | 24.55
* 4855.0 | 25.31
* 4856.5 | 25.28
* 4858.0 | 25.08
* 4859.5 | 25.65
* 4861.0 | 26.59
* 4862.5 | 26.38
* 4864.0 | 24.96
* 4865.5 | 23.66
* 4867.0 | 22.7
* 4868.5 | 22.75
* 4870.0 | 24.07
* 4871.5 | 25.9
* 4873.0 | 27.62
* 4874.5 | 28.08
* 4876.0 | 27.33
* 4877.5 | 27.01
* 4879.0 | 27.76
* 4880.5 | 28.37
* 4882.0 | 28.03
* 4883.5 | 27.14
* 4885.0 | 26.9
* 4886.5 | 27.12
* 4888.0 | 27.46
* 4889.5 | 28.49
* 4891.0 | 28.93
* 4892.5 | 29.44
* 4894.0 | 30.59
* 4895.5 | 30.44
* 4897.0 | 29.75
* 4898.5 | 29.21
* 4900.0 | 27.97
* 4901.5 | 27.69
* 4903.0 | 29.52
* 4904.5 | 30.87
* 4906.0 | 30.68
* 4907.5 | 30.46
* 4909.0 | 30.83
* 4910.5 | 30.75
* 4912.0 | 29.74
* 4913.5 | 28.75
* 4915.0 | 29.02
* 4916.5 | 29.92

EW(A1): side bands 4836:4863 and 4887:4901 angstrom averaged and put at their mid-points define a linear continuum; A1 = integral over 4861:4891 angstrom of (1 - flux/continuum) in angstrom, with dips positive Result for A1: 1.8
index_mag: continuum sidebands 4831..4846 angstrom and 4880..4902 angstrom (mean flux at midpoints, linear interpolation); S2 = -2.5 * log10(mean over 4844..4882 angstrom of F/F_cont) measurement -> 0.11 mag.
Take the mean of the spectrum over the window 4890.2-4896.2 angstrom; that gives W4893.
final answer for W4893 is 29.8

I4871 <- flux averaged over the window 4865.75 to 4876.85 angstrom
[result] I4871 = 25.4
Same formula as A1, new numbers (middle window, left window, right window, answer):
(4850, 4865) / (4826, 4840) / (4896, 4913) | 2.1 angstrom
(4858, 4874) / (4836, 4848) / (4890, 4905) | 2.1 angstrom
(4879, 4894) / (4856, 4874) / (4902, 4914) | -0.3 angstrom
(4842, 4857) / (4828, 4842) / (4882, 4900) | 1.5 angstrom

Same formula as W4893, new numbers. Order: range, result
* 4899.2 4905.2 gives 29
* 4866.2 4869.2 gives 22.7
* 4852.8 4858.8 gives 25.1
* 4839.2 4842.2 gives 27.8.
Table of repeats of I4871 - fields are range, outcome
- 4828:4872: 26.6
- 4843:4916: 27.4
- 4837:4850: 27.9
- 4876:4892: 27.7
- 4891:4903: 29.3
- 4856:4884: 26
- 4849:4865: 25.3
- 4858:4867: 25.2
